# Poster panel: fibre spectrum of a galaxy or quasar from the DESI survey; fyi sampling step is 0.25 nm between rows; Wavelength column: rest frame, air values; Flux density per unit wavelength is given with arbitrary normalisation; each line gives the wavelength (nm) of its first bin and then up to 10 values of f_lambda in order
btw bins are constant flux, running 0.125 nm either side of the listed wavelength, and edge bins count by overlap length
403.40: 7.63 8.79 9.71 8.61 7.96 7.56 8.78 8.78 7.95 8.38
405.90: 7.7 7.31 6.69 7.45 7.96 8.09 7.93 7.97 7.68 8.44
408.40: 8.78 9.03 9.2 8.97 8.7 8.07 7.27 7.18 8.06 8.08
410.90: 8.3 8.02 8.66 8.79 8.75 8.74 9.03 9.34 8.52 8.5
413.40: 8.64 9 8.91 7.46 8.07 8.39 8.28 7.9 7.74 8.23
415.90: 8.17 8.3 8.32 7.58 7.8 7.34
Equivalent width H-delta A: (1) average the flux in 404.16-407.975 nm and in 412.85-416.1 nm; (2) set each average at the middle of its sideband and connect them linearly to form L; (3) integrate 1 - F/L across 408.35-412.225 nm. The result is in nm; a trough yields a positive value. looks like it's -0.15 nm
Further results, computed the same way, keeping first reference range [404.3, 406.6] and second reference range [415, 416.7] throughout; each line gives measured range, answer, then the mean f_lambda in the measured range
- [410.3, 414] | -0.29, 8.62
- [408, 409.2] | -0.14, 8.85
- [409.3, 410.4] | 0.02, 7.81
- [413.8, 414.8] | -0.02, 8.19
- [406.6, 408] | 0.01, 7.87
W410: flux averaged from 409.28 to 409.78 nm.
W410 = 8.37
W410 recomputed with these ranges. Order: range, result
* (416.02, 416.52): 8.31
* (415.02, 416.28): 8.07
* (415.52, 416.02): 8.2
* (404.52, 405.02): 8.16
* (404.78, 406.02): 8.32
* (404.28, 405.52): 8.21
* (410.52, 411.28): 8.14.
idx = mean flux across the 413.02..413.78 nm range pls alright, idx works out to 8.71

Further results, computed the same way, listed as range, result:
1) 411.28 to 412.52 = 8.79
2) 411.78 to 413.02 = 8.88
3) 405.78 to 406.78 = 7.29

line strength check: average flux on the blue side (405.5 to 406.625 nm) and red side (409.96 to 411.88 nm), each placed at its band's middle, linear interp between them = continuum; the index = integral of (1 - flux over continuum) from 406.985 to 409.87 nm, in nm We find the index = -0.21 nm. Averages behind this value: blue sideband 7.52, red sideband 8.16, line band 8.4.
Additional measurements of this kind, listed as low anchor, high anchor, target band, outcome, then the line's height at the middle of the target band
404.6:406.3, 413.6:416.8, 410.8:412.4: -0.09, 8.13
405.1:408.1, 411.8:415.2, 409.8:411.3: 0.07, 8.24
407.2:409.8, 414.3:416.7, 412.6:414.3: -0.08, 8.21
